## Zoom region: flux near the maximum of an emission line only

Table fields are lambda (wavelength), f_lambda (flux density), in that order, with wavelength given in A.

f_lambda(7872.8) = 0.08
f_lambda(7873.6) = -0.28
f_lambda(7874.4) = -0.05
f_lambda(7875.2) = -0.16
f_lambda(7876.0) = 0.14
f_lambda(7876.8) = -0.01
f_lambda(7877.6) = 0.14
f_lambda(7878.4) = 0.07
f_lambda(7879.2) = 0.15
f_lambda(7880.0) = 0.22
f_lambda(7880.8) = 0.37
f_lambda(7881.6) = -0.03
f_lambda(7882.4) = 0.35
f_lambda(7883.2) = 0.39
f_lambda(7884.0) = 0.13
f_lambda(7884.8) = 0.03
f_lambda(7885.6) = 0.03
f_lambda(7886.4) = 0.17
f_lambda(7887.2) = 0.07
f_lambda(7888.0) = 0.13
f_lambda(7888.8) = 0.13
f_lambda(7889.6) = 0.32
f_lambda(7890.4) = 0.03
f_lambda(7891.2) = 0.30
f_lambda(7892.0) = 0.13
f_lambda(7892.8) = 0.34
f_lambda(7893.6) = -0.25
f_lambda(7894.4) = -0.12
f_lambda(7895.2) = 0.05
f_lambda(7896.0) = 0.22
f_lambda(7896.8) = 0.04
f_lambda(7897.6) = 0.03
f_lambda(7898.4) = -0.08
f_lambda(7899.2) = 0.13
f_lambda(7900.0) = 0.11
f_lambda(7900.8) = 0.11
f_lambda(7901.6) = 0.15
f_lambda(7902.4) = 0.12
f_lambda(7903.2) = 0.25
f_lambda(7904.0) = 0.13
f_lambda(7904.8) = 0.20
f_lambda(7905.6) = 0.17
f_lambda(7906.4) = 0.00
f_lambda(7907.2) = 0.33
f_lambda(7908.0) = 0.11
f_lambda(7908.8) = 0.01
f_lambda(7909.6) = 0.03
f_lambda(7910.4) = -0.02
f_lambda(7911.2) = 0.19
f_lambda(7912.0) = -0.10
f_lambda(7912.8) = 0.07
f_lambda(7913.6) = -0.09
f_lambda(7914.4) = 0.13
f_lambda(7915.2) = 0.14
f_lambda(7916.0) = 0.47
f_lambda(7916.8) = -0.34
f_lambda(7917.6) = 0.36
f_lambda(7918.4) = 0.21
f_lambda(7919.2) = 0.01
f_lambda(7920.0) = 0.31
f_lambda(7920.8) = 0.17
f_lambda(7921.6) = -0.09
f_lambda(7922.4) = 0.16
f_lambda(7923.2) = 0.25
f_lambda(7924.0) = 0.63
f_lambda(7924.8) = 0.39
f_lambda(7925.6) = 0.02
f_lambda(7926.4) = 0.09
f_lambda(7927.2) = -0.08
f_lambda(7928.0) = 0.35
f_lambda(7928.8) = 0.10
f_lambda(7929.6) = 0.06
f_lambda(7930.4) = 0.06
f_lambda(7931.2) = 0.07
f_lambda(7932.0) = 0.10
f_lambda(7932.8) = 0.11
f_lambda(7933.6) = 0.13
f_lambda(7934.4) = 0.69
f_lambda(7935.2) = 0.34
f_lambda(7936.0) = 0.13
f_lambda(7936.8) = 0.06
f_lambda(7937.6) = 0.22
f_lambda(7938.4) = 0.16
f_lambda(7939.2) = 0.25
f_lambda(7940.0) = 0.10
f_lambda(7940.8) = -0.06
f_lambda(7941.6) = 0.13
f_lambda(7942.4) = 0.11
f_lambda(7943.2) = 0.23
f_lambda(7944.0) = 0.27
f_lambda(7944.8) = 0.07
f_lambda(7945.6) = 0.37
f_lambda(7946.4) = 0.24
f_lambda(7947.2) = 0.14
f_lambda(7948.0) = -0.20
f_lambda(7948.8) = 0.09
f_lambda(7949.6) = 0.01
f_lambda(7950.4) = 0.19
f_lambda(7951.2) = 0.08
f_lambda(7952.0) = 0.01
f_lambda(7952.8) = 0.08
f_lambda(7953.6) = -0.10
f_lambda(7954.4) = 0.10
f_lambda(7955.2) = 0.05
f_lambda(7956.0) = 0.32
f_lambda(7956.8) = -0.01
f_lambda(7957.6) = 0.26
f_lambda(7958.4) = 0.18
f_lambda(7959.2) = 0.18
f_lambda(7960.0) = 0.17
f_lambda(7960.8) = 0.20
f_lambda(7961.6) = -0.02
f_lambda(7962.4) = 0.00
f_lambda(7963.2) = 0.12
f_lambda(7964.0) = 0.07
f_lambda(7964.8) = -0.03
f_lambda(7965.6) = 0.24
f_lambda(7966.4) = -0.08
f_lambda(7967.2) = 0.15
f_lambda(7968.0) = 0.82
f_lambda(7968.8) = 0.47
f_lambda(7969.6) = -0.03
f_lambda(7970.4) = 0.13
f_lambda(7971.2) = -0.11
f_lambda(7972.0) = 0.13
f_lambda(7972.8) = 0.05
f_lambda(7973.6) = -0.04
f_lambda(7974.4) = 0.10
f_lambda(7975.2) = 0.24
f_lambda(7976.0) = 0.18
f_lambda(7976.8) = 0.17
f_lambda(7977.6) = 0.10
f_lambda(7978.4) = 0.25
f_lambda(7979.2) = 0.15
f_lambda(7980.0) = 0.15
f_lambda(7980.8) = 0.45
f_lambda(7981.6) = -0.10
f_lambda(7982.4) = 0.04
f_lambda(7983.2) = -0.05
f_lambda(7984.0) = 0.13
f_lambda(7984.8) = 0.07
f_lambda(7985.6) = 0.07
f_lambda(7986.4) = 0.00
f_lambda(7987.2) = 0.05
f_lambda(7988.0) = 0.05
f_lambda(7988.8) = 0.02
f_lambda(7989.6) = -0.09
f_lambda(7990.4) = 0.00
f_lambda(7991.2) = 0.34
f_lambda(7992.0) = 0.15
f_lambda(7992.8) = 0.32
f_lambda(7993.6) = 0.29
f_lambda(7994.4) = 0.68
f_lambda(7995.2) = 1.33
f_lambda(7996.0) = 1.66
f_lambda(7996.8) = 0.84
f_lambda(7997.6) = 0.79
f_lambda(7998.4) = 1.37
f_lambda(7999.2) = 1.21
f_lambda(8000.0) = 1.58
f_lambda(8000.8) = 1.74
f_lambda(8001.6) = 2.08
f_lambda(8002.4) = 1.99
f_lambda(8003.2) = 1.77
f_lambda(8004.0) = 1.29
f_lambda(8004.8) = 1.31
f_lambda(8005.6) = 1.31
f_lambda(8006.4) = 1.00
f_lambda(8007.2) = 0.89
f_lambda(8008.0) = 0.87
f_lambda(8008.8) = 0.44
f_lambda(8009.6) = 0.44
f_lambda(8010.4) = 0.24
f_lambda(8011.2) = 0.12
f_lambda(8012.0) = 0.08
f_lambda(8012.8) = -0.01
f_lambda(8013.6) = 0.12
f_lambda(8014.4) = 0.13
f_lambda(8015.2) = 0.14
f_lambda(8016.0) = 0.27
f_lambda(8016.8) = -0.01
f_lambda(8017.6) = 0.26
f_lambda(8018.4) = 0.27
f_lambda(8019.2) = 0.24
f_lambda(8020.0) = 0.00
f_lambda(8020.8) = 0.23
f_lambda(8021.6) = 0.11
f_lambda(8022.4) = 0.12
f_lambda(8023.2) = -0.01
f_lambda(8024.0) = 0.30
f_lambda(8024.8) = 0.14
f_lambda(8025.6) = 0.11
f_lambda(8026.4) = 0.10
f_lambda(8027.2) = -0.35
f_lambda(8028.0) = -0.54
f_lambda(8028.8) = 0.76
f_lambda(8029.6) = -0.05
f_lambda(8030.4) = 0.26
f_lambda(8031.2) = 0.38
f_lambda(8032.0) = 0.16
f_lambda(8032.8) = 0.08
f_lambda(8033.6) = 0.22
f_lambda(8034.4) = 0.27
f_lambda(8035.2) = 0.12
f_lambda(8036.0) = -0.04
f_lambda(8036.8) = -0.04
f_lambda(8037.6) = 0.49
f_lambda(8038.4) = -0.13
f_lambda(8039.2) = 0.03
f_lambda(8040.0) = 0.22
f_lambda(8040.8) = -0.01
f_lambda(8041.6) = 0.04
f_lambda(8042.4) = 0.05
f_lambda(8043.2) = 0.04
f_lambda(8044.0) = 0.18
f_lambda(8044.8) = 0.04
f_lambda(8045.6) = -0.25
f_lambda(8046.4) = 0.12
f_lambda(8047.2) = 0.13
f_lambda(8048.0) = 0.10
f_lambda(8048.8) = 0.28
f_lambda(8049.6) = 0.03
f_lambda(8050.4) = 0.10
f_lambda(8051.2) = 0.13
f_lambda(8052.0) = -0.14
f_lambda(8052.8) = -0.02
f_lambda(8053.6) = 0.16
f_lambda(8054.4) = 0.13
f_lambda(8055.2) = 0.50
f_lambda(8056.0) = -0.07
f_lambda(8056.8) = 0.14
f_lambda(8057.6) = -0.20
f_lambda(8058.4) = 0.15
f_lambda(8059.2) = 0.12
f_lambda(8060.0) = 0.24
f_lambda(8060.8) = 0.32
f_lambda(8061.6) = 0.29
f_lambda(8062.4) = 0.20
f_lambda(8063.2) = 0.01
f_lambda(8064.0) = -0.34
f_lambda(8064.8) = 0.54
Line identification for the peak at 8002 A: [O II]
